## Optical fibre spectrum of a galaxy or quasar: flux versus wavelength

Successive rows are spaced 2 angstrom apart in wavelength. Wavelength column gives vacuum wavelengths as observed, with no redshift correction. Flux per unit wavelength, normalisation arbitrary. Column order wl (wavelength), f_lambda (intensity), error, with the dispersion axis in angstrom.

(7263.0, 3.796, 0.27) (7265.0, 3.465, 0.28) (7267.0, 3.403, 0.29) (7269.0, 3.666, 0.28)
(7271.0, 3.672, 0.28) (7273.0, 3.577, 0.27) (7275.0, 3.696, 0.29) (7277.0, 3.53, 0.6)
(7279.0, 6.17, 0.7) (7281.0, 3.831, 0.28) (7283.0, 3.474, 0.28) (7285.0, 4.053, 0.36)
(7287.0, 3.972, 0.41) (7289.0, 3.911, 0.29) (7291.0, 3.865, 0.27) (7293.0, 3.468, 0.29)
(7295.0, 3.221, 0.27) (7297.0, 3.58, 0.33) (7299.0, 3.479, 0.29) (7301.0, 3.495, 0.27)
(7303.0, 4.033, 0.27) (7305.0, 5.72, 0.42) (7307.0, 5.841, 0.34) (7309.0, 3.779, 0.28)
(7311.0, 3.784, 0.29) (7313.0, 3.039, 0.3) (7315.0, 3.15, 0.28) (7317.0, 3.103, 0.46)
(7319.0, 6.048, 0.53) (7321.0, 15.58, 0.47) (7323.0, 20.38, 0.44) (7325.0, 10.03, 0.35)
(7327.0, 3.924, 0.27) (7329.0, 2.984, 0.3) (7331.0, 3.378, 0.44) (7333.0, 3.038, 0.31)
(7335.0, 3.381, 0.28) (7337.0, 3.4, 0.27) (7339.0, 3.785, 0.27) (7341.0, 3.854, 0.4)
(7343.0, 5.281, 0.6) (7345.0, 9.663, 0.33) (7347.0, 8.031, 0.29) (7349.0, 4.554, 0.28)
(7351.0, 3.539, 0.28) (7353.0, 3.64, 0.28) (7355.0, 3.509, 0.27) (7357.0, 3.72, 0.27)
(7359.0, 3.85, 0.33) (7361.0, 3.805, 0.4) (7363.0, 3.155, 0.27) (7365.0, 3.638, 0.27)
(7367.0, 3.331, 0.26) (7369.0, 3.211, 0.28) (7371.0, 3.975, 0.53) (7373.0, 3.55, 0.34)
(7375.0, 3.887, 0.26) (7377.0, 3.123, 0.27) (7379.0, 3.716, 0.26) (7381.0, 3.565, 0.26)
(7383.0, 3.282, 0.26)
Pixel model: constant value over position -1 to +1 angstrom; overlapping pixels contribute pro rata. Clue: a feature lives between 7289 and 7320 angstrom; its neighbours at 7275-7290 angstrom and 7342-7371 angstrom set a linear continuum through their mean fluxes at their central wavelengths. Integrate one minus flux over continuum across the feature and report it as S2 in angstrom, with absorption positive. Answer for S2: 1.8 angstrom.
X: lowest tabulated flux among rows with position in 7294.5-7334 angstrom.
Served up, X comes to 2.984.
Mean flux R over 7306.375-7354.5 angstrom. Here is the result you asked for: 5.69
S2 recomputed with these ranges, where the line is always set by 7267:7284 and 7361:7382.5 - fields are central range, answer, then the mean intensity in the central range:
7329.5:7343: 0.29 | 3.59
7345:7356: -4.55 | 5.11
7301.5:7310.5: -2.17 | 4.71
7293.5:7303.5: 0.76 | 3.53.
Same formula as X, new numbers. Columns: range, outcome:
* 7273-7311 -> 3.221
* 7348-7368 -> 3.155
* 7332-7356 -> 3.038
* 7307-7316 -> 3.039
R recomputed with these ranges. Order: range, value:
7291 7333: 5.5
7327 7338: 3.3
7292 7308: 4.1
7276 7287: 4.19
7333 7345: 4.34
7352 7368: 3.58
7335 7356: 4.85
